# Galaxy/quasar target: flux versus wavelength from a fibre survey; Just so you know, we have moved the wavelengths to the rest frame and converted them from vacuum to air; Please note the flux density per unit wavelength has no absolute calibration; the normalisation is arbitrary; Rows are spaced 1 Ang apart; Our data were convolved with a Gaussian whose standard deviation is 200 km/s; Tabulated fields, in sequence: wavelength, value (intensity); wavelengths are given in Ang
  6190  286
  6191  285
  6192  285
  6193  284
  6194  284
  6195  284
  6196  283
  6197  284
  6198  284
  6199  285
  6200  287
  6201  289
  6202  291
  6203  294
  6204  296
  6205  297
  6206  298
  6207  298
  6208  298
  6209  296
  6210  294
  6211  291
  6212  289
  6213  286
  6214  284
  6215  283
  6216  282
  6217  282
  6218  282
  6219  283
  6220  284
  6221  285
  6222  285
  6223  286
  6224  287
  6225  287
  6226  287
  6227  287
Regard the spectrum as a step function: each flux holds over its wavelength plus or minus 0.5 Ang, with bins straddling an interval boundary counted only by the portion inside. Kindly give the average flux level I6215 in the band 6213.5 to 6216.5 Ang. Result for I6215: 283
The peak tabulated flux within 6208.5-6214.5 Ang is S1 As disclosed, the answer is 296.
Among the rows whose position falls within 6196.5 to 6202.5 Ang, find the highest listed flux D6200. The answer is 291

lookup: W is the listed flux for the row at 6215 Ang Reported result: 283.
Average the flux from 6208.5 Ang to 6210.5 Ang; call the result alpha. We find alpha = 295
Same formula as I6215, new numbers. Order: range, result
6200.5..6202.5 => 290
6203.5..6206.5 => 297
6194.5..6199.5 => 284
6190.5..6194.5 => 284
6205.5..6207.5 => 298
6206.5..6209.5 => 297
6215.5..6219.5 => 282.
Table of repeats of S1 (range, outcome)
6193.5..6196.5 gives 284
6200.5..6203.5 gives 294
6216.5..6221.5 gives 285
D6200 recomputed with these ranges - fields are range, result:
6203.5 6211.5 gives 298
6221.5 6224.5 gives 287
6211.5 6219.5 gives 289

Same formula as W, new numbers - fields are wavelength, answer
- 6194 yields 284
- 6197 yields 284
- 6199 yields 285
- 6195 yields 284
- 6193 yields 284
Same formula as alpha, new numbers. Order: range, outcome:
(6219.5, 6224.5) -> 285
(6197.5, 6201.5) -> 286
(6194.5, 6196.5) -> 284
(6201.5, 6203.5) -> 292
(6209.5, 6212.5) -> 291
